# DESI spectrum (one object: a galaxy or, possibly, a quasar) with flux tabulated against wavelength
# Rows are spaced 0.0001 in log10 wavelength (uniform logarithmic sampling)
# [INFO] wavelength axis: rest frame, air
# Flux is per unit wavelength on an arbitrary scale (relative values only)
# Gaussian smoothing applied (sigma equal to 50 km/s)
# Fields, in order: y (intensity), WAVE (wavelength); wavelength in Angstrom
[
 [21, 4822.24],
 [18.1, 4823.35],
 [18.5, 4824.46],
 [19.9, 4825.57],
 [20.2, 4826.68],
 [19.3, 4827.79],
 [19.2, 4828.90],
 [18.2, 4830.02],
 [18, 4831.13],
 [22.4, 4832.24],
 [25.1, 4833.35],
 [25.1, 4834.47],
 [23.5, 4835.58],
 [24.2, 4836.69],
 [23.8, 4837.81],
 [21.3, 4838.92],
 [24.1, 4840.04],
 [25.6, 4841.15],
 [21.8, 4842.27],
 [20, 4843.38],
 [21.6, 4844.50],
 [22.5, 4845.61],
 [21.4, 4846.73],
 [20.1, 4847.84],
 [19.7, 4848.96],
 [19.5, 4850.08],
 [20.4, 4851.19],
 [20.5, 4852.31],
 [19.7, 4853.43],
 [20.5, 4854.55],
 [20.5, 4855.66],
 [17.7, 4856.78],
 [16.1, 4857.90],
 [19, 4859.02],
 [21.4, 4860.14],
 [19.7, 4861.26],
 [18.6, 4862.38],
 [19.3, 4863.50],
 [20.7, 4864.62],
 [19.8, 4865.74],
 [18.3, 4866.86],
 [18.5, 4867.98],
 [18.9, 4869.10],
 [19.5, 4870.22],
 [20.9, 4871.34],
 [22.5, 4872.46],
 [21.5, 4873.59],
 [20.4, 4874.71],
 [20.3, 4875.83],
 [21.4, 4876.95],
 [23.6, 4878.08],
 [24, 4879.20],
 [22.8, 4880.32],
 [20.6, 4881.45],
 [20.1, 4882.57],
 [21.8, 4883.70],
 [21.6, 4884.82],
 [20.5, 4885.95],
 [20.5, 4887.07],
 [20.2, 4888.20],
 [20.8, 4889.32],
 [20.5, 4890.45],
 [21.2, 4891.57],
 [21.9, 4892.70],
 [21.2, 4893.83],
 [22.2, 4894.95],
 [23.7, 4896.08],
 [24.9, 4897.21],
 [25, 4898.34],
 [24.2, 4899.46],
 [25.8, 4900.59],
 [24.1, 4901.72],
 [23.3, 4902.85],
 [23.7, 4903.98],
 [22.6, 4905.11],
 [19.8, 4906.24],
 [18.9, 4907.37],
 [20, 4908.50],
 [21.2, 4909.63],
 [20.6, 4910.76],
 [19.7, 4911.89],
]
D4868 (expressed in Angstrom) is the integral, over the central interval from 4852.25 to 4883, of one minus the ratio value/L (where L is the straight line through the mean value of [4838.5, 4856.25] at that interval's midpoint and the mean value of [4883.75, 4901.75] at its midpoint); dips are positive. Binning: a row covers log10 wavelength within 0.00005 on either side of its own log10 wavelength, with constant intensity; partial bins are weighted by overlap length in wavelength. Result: 2.1 Angstrom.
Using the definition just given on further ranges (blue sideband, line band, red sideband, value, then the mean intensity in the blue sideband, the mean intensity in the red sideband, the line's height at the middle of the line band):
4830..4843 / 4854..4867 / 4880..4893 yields 1.6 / 22.9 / 21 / 22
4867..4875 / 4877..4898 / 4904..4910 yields -1.4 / 20.2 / 20.8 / 20.5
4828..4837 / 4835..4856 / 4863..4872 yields -0.7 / 21.8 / 19.5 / 21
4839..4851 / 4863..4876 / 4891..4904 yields 1.4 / 21.6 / 23.4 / 22.4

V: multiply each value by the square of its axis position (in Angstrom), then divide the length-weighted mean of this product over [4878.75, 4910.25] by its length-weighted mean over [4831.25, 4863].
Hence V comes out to 1.1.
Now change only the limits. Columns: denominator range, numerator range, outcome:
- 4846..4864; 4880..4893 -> 1.08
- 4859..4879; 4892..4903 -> 1.17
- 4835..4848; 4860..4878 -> 0.90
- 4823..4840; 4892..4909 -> 1.10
